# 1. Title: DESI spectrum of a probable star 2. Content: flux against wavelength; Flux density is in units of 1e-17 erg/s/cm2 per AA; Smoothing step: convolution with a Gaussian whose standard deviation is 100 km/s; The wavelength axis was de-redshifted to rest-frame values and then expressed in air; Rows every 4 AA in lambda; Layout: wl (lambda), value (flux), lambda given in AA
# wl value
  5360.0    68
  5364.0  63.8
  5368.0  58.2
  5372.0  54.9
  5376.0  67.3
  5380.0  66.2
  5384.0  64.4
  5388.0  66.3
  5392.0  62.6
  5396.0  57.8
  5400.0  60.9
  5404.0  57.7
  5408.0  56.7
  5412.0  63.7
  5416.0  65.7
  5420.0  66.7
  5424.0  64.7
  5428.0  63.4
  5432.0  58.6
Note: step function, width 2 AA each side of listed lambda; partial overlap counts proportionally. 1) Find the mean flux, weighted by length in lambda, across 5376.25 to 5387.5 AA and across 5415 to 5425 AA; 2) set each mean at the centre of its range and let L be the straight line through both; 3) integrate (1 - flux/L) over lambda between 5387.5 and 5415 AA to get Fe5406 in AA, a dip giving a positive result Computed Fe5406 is 2.1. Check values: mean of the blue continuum 65.7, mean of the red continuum 65.8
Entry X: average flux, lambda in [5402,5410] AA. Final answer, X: 57.2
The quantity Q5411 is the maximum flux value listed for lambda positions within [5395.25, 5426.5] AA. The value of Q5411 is 66.7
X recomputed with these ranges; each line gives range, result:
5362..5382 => 62.1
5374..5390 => 66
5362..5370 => 61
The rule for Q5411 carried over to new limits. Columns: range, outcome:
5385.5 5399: 66.3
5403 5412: 63.7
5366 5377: 67.3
